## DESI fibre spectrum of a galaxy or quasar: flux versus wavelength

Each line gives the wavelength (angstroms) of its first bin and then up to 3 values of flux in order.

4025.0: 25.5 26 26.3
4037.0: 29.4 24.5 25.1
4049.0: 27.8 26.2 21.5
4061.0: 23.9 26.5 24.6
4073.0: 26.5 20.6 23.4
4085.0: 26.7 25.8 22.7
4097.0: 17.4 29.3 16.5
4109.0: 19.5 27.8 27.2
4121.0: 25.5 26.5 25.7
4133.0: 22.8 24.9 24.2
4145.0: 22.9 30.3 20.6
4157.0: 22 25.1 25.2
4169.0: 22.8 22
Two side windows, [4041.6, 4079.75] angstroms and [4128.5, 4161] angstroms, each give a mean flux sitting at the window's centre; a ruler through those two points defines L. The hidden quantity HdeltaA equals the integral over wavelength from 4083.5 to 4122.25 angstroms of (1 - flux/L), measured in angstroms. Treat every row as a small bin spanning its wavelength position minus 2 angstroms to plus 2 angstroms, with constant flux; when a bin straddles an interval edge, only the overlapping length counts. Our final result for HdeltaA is 1.0 angstroms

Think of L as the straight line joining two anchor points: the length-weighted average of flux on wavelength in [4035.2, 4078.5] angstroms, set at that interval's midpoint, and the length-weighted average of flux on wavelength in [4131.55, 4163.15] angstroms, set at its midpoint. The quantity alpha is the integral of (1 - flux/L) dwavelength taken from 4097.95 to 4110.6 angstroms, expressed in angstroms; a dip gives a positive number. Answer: 1.6 angstroms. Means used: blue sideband 25.2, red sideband 24.1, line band 21.5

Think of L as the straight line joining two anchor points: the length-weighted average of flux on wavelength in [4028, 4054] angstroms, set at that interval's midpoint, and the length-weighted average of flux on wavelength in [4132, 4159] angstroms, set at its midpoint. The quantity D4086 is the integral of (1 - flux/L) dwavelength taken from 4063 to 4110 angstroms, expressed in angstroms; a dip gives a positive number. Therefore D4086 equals 3.8 angstroms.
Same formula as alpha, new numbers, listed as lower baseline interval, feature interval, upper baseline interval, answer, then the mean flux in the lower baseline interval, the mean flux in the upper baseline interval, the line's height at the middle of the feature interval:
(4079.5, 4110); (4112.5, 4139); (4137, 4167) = -2.3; 22.8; 24.4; 23.6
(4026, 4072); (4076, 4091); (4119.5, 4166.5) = 0.5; 25.6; 24.6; 25.3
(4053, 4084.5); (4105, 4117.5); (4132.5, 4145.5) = 0.4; 24.1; 23.9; 24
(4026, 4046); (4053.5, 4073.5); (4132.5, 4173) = 0.9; 26.3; 24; 25.7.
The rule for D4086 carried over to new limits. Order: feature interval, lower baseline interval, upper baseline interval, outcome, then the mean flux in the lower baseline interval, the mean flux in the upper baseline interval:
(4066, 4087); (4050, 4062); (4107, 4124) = 0.0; 24.2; 25.1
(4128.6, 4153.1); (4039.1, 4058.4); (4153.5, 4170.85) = -0.9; 25.1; 23.5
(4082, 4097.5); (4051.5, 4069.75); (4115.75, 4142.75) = 0.7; 24.5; 25.2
